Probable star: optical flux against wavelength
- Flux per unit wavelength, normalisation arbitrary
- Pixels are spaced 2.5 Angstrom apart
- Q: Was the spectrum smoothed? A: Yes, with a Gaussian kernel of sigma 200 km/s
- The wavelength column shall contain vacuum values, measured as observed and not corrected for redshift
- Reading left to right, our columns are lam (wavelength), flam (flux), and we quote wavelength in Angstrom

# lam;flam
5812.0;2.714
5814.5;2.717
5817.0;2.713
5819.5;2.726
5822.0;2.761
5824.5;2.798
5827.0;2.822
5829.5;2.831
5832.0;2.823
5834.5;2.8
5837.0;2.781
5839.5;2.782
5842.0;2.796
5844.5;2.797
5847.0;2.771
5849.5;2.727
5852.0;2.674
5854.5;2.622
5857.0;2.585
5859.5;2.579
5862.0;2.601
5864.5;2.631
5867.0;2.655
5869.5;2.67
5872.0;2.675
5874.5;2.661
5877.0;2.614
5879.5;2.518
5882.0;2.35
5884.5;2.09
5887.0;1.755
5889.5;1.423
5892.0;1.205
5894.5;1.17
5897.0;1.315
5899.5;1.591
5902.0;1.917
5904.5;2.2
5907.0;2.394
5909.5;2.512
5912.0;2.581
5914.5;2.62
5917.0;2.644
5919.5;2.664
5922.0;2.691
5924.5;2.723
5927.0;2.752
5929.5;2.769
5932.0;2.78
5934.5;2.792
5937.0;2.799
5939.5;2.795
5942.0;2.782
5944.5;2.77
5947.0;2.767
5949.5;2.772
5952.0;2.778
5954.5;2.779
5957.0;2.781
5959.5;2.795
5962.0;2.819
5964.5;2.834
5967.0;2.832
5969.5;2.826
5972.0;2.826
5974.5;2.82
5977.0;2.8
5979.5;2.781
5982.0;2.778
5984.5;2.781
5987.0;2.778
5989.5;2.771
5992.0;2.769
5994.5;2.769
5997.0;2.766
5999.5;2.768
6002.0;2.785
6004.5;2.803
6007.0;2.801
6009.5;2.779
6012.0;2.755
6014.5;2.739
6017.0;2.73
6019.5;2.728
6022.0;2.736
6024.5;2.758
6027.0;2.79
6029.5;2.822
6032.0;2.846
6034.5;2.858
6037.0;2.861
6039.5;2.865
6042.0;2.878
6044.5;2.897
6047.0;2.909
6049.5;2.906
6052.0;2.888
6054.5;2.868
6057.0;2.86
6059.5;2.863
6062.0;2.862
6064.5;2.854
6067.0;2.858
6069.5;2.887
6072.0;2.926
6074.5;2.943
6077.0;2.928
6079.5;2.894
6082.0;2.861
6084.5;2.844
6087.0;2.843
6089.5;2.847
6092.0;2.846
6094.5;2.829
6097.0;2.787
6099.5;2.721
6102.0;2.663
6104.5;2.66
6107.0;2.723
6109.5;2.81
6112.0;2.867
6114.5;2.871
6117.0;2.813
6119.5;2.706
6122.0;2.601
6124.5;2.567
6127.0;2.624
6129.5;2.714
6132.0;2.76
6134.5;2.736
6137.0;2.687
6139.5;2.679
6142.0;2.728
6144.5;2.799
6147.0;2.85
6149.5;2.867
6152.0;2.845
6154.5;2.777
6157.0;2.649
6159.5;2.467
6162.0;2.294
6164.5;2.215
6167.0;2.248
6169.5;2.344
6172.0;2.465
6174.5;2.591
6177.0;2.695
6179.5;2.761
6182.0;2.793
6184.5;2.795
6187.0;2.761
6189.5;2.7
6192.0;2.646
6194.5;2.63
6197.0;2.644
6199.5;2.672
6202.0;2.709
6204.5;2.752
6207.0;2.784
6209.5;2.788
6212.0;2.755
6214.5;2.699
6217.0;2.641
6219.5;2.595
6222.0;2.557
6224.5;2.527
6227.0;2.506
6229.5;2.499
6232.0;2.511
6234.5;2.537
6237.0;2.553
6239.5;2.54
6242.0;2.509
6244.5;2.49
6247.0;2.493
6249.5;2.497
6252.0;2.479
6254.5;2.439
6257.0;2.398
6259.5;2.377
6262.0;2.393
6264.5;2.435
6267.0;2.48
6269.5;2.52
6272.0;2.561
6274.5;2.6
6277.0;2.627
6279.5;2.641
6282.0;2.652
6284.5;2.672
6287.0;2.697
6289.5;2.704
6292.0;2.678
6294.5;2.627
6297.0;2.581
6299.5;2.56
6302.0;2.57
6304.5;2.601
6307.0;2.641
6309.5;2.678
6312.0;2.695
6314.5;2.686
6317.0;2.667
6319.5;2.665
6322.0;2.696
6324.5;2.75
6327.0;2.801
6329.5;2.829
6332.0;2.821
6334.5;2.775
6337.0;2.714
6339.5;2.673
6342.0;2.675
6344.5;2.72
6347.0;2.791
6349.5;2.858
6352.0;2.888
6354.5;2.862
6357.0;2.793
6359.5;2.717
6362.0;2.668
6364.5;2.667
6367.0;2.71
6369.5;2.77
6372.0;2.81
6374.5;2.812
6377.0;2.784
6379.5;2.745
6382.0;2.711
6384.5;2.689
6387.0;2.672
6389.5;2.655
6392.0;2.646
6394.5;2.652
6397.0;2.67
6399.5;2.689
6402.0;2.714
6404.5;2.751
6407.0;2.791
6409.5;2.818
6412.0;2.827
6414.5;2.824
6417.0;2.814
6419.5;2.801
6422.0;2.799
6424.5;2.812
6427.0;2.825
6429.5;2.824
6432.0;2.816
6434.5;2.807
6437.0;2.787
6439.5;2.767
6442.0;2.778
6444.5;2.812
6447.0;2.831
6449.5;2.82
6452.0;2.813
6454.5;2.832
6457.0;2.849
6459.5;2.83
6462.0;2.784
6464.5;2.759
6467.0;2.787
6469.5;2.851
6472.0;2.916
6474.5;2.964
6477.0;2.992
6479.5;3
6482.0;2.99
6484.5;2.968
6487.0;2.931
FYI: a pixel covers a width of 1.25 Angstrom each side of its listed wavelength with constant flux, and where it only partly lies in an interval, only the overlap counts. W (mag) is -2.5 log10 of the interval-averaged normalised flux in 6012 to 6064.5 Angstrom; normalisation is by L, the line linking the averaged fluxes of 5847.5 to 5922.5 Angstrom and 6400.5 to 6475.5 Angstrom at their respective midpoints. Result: -0.16 mag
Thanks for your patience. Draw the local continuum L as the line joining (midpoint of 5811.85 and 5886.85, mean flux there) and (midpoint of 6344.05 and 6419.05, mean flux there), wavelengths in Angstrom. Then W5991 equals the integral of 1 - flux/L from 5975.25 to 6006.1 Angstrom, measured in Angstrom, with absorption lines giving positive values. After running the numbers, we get -1.1 Angstrom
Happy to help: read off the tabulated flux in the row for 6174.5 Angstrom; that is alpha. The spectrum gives 2.591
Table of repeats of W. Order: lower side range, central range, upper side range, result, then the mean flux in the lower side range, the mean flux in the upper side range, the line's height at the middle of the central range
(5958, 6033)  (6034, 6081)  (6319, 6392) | -0.04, 2.79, 2.75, 2.78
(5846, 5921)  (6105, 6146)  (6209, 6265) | -0.11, 2.31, 2.53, 2.46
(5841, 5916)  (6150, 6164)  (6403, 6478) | -0.01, 2.32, 2.82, 2.57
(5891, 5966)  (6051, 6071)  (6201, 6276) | -0.14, 2.5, 2.55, 2.52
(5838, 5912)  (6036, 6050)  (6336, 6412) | -0.17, 2.33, 2.74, 2.46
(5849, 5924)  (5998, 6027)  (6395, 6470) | -0.14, 2.31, 2.79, 2.42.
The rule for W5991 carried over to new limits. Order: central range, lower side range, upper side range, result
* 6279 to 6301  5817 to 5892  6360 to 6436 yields 0.58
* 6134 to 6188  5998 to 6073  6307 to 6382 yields 3.07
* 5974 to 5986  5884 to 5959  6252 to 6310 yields -1.82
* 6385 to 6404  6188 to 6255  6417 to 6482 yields 0.72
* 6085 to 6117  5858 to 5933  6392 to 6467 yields -3.69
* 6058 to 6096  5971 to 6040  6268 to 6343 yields -1.56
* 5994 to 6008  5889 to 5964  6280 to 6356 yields -1.54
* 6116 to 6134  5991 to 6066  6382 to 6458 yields 0.78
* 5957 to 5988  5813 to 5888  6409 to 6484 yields -1.37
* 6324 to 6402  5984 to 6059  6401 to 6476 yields 1.98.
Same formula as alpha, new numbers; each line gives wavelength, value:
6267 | 2.48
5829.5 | 2.831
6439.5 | 2.767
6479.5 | 3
